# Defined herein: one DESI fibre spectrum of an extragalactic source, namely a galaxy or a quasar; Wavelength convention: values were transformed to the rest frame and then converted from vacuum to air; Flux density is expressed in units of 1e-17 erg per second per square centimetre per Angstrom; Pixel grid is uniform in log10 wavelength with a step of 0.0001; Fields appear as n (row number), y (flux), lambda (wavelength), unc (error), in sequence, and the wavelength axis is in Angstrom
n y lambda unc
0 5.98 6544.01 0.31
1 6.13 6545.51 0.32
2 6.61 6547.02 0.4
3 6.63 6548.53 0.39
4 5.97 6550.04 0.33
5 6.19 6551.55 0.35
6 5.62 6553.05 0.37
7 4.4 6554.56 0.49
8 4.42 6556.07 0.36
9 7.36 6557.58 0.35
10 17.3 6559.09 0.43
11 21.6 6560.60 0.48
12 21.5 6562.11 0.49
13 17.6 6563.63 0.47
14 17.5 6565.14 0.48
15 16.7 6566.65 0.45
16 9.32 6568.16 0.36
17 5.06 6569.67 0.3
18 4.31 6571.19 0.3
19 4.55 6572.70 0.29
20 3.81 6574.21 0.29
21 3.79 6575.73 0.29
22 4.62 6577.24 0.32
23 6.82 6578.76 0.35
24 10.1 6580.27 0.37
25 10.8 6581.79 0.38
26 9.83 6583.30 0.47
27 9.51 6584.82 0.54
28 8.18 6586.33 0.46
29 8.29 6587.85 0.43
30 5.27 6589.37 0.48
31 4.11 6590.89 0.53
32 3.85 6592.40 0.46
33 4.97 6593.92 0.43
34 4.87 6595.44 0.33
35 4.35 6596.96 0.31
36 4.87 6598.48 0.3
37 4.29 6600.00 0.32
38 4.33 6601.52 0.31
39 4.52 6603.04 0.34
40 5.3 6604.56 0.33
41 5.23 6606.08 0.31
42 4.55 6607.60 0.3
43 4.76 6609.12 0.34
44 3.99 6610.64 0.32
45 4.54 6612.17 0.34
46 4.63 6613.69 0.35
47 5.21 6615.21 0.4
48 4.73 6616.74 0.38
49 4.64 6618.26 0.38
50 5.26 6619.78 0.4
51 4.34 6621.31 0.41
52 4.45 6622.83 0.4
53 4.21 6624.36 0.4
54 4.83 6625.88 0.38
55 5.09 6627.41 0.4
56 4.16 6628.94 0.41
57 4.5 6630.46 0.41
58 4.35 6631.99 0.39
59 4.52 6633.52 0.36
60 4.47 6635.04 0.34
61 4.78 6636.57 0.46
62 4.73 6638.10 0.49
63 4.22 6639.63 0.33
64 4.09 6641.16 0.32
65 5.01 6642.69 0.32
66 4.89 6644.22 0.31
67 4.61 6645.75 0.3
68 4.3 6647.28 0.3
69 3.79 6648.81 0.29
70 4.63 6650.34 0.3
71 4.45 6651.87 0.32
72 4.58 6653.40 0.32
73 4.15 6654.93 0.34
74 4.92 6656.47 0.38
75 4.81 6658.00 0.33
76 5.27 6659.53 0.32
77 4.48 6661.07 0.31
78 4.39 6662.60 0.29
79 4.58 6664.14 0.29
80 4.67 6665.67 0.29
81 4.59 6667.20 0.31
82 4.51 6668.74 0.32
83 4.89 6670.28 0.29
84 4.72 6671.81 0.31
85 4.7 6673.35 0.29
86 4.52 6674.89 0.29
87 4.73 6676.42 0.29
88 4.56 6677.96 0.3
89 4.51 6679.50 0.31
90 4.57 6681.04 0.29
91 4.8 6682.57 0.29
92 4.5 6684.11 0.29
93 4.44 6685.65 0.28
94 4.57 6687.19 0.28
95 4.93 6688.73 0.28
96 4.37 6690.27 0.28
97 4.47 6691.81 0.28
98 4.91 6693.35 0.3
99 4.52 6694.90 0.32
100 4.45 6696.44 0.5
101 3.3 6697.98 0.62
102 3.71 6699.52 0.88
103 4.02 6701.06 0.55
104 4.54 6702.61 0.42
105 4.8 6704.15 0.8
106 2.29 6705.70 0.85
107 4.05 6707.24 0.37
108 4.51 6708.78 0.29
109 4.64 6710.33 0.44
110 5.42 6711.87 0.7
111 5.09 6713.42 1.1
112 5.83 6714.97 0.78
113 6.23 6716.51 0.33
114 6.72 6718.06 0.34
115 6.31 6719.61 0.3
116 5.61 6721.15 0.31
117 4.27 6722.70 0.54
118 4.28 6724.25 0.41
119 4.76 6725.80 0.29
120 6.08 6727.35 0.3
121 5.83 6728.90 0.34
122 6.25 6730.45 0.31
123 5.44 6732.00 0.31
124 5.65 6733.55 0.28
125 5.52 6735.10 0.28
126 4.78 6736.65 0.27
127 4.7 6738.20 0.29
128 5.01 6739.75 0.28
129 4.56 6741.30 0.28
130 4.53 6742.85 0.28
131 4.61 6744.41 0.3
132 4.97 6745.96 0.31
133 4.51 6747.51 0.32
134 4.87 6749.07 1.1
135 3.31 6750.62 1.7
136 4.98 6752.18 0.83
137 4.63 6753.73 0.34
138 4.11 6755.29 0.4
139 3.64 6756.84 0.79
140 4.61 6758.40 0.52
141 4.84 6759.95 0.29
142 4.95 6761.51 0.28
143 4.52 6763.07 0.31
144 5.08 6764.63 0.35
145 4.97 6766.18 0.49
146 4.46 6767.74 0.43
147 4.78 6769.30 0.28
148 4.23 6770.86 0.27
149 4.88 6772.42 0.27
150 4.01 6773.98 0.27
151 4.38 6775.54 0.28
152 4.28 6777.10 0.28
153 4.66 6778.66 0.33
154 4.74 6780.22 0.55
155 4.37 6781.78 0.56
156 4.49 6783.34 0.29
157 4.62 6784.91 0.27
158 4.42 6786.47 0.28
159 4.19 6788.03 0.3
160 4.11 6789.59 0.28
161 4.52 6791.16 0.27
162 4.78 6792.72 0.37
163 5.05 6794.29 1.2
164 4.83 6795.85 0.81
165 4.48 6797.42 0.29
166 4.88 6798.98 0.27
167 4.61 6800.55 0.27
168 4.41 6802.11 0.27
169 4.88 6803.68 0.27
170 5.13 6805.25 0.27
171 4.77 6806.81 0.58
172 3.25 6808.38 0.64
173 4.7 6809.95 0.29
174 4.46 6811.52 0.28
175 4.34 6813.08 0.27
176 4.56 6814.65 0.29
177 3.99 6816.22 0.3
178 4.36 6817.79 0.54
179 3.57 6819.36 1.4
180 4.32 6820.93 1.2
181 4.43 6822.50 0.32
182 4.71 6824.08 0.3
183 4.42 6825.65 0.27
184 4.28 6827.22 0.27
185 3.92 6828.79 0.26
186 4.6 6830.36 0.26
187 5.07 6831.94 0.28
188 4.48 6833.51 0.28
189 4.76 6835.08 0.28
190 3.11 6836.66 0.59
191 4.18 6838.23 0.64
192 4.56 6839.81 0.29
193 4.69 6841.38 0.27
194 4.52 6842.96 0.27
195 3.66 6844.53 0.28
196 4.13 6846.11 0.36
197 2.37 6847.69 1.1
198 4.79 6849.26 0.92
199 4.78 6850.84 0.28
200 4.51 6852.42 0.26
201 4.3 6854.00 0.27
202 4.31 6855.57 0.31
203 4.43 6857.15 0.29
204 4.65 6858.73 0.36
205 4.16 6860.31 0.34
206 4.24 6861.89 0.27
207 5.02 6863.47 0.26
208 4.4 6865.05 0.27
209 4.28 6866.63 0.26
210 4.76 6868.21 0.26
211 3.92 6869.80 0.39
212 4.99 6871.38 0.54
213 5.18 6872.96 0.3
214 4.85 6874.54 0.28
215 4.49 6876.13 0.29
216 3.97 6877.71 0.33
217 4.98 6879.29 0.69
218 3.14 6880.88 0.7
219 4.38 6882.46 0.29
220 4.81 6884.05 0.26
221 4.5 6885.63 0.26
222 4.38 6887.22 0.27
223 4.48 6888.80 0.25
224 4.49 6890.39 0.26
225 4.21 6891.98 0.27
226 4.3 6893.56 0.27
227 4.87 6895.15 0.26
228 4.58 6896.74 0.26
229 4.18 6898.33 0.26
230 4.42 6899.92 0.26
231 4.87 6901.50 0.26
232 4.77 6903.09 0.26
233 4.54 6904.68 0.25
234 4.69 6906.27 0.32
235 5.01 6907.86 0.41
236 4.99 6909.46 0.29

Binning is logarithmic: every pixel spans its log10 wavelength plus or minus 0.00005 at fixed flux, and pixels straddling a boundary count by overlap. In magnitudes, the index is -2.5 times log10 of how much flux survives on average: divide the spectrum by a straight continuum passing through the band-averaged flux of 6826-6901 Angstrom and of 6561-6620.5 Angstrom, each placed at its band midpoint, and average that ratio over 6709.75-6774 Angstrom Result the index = 0.12 mag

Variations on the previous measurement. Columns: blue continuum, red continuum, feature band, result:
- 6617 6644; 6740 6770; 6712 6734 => -0.216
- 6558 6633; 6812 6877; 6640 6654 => 0.402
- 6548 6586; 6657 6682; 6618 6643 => 0.378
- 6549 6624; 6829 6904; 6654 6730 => 0.276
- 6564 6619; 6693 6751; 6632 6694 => 0.204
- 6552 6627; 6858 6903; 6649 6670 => 0.371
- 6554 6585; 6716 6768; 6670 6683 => 0.430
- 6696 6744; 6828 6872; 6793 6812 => -0.015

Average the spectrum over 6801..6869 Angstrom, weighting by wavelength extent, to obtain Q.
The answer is 4.36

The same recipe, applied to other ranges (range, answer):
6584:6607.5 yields 5.45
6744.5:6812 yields 4.54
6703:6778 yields 4.85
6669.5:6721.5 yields 4.71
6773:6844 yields 4.44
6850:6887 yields 4.48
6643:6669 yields 4.58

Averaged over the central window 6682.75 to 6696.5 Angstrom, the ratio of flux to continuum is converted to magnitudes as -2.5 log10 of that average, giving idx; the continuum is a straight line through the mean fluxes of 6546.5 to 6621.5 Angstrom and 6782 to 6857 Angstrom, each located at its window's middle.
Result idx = 0.28 mag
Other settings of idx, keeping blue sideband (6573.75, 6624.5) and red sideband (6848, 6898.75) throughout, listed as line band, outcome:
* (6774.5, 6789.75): 0.09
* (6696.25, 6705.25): 0.26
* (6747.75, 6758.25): 0.15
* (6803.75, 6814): 0.06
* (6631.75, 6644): 0.18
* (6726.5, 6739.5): -0.10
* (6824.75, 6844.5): 0.06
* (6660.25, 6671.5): 0.15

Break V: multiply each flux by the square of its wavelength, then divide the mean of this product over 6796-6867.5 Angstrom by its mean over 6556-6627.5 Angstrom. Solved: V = 0.65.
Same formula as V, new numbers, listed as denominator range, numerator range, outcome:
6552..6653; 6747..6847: 0.74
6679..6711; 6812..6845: 1.04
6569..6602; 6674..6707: 0.76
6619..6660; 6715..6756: 1.15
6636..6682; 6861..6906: 1.05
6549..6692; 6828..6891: 0.80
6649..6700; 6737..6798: 1.03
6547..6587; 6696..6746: 0.56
